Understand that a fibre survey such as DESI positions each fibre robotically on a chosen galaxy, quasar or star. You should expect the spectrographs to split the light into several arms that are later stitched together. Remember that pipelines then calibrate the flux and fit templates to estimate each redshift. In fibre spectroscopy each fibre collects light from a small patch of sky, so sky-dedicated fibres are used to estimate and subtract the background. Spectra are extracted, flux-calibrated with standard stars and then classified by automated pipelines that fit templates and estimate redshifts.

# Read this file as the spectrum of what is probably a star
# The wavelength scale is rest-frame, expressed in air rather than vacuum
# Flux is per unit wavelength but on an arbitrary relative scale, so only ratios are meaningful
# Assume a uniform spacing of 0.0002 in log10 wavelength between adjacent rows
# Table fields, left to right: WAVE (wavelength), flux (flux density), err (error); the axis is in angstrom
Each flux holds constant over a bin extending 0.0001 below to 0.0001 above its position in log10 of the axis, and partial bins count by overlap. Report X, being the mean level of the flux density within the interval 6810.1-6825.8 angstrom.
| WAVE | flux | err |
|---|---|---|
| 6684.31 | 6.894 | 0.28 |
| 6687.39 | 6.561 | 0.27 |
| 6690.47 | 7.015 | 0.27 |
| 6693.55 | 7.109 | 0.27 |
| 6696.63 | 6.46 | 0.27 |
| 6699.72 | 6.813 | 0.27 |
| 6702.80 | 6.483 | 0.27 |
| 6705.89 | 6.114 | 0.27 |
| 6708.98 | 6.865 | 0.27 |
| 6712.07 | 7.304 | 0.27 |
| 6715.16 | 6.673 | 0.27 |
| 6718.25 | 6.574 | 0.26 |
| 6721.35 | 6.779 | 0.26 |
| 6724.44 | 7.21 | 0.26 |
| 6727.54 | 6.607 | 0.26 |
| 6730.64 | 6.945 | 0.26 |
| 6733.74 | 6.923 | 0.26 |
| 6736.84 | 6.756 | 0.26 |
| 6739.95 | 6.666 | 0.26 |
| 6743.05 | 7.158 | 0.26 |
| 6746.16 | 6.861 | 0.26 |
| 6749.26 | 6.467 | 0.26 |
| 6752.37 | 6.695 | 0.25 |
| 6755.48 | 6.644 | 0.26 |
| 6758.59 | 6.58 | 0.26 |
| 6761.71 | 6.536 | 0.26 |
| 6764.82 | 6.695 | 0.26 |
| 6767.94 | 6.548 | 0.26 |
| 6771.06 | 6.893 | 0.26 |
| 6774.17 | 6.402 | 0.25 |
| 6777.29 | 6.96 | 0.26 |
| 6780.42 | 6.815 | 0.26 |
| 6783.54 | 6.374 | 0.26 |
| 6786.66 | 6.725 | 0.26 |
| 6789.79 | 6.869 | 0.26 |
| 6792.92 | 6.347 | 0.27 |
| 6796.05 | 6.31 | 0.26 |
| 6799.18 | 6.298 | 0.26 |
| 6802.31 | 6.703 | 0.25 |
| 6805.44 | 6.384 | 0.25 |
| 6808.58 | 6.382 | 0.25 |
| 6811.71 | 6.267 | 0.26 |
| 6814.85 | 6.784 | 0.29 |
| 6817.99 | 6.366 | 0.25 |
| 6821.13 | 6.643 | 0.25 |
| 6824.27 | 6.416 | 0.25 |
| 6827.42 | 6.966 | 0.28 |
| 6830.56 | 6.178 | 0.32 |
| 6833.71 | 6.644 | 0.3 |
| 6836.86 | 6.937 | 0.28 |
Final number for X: 6.5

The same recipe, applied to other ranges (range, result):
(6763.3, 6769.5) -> 6.62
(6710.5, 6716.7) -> 6.99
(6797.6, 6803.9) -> 6.51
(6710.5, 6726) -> 6.91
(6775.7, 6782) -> 6.88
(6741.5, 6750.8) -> 6.83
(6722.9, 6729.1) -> 6.9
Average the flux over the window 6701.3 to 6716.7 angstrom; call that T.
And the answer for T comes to 6.69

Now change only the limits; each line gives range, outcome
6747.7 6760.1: 6.6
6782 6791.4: 6.65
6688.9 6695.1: 7.06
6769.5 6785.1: 6.69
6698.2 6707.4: 6.47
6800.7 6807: 6.55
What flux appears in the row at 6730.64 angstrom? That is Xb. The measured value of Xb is 6.945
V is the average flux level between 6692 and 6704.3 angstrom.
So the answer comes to 6.72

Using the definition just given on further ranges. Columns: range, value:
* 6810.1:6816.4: 6.53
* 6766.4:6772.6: 6.72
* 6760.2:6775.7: 6.62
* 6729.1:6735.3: 6.94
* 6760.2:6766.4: 6.62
